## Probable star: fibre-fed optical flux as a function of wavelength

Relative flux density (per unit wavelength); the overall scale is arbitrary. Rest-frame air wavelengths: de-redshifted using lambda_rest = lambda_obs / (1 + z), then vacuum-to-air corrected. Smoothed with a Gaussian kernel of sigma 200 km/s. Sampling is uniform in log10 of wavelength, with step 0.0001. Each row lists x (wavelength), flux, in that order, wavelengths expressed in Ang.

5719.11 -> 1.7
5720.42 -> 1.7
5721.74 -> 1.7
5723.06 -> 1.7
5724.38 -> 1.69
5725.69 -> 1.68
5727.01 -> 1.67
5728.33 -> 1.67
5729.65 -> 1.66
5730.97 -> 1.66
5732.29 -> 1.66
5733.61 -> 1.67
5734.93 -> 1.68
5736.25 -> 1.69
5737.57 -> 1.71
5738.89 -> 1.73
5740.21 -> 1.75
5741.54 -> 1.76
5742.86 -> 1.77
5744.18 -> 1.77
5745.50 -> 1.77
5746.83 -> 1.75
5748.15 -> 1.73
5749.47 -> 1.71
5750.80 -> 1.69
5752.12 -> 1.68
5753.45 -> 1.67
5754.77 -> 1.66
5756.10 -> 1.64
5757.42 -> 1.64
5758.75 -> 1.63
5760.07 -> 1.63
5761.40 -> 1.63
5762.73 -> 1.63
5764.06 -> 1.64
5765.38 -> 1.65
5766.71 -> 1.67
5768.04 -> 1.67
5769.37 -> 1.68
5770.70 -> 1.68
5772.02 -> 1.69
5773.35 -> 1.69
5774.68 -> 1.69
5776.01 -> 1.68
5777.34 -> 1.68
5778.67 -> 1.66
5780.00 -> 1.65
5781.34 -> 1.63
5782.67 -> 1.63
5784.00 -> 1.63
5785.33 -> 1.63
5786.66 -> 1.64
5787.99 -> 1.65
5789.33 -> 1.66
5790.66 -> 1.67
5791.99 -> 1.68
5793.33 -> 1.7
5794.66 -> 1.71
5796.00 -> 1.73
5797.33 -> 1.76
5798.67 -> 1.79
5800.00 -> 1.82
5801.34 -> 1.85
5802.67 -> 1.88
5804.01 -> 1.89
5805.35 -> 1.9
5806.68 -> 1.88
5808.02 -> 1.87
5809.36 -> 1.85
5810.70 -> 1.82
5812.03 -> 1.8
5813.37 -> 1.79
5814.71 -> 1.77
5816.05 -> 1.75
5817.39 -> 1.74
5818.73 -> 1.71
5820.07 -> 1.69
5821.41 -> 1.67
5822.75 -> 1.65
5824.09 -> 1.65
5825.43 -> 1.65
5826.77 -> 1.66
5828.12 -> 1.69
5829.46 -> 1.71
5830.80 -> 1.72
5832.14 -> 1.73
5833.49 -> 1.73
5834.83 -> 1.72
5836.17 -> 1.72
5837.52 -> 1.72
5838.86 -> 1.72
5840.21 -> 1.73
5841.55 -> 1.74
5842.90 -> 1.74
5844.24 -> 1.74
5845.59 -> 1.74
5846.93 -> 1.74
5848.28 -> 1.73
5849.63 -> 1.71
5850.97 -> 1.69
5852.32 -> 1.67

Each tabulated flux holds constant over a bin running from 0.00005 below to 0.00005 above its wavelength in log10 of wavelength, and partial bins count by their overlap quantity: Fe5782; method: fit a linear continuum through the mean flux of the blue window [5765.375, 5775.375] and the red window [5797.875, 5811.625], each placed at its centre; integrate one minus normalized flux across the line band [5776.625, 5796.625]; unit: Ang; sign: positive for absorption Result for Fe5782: 1.1 Ang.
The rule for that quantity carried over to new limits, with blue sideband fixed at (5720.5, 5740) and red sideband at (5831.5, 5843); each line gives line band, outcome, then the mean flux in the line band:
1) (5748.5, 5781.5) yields 0.68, 1.66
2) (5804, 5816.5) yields -0.83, 1.83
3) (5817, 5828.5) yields 0.29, 1.68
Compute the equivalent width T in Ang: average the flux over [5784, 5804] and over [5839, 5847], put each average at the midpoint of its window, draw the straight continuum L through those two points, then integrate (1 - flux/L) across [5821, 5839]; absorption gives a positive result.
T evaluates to 0.4 Ang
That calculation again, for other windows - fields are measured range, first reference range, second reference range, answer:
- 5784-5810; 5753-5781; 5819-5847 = -1.3 Ang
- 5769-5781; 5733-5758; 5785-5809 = 0.4 Ang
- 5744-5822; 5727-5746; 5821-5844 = -0.3 Ang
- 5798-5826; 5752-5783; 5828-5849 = -1.3 Ang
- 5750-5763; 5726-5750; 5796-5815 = 0.7 Ang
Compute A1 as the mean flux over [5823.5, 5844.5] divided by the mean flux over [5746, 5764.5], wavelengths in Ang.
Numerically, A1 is 1.03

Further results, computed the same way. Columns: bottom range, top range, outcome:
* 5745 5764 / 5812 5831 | 1.02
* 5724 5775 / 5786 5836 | 1.04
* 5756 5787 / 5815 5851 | 1.03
